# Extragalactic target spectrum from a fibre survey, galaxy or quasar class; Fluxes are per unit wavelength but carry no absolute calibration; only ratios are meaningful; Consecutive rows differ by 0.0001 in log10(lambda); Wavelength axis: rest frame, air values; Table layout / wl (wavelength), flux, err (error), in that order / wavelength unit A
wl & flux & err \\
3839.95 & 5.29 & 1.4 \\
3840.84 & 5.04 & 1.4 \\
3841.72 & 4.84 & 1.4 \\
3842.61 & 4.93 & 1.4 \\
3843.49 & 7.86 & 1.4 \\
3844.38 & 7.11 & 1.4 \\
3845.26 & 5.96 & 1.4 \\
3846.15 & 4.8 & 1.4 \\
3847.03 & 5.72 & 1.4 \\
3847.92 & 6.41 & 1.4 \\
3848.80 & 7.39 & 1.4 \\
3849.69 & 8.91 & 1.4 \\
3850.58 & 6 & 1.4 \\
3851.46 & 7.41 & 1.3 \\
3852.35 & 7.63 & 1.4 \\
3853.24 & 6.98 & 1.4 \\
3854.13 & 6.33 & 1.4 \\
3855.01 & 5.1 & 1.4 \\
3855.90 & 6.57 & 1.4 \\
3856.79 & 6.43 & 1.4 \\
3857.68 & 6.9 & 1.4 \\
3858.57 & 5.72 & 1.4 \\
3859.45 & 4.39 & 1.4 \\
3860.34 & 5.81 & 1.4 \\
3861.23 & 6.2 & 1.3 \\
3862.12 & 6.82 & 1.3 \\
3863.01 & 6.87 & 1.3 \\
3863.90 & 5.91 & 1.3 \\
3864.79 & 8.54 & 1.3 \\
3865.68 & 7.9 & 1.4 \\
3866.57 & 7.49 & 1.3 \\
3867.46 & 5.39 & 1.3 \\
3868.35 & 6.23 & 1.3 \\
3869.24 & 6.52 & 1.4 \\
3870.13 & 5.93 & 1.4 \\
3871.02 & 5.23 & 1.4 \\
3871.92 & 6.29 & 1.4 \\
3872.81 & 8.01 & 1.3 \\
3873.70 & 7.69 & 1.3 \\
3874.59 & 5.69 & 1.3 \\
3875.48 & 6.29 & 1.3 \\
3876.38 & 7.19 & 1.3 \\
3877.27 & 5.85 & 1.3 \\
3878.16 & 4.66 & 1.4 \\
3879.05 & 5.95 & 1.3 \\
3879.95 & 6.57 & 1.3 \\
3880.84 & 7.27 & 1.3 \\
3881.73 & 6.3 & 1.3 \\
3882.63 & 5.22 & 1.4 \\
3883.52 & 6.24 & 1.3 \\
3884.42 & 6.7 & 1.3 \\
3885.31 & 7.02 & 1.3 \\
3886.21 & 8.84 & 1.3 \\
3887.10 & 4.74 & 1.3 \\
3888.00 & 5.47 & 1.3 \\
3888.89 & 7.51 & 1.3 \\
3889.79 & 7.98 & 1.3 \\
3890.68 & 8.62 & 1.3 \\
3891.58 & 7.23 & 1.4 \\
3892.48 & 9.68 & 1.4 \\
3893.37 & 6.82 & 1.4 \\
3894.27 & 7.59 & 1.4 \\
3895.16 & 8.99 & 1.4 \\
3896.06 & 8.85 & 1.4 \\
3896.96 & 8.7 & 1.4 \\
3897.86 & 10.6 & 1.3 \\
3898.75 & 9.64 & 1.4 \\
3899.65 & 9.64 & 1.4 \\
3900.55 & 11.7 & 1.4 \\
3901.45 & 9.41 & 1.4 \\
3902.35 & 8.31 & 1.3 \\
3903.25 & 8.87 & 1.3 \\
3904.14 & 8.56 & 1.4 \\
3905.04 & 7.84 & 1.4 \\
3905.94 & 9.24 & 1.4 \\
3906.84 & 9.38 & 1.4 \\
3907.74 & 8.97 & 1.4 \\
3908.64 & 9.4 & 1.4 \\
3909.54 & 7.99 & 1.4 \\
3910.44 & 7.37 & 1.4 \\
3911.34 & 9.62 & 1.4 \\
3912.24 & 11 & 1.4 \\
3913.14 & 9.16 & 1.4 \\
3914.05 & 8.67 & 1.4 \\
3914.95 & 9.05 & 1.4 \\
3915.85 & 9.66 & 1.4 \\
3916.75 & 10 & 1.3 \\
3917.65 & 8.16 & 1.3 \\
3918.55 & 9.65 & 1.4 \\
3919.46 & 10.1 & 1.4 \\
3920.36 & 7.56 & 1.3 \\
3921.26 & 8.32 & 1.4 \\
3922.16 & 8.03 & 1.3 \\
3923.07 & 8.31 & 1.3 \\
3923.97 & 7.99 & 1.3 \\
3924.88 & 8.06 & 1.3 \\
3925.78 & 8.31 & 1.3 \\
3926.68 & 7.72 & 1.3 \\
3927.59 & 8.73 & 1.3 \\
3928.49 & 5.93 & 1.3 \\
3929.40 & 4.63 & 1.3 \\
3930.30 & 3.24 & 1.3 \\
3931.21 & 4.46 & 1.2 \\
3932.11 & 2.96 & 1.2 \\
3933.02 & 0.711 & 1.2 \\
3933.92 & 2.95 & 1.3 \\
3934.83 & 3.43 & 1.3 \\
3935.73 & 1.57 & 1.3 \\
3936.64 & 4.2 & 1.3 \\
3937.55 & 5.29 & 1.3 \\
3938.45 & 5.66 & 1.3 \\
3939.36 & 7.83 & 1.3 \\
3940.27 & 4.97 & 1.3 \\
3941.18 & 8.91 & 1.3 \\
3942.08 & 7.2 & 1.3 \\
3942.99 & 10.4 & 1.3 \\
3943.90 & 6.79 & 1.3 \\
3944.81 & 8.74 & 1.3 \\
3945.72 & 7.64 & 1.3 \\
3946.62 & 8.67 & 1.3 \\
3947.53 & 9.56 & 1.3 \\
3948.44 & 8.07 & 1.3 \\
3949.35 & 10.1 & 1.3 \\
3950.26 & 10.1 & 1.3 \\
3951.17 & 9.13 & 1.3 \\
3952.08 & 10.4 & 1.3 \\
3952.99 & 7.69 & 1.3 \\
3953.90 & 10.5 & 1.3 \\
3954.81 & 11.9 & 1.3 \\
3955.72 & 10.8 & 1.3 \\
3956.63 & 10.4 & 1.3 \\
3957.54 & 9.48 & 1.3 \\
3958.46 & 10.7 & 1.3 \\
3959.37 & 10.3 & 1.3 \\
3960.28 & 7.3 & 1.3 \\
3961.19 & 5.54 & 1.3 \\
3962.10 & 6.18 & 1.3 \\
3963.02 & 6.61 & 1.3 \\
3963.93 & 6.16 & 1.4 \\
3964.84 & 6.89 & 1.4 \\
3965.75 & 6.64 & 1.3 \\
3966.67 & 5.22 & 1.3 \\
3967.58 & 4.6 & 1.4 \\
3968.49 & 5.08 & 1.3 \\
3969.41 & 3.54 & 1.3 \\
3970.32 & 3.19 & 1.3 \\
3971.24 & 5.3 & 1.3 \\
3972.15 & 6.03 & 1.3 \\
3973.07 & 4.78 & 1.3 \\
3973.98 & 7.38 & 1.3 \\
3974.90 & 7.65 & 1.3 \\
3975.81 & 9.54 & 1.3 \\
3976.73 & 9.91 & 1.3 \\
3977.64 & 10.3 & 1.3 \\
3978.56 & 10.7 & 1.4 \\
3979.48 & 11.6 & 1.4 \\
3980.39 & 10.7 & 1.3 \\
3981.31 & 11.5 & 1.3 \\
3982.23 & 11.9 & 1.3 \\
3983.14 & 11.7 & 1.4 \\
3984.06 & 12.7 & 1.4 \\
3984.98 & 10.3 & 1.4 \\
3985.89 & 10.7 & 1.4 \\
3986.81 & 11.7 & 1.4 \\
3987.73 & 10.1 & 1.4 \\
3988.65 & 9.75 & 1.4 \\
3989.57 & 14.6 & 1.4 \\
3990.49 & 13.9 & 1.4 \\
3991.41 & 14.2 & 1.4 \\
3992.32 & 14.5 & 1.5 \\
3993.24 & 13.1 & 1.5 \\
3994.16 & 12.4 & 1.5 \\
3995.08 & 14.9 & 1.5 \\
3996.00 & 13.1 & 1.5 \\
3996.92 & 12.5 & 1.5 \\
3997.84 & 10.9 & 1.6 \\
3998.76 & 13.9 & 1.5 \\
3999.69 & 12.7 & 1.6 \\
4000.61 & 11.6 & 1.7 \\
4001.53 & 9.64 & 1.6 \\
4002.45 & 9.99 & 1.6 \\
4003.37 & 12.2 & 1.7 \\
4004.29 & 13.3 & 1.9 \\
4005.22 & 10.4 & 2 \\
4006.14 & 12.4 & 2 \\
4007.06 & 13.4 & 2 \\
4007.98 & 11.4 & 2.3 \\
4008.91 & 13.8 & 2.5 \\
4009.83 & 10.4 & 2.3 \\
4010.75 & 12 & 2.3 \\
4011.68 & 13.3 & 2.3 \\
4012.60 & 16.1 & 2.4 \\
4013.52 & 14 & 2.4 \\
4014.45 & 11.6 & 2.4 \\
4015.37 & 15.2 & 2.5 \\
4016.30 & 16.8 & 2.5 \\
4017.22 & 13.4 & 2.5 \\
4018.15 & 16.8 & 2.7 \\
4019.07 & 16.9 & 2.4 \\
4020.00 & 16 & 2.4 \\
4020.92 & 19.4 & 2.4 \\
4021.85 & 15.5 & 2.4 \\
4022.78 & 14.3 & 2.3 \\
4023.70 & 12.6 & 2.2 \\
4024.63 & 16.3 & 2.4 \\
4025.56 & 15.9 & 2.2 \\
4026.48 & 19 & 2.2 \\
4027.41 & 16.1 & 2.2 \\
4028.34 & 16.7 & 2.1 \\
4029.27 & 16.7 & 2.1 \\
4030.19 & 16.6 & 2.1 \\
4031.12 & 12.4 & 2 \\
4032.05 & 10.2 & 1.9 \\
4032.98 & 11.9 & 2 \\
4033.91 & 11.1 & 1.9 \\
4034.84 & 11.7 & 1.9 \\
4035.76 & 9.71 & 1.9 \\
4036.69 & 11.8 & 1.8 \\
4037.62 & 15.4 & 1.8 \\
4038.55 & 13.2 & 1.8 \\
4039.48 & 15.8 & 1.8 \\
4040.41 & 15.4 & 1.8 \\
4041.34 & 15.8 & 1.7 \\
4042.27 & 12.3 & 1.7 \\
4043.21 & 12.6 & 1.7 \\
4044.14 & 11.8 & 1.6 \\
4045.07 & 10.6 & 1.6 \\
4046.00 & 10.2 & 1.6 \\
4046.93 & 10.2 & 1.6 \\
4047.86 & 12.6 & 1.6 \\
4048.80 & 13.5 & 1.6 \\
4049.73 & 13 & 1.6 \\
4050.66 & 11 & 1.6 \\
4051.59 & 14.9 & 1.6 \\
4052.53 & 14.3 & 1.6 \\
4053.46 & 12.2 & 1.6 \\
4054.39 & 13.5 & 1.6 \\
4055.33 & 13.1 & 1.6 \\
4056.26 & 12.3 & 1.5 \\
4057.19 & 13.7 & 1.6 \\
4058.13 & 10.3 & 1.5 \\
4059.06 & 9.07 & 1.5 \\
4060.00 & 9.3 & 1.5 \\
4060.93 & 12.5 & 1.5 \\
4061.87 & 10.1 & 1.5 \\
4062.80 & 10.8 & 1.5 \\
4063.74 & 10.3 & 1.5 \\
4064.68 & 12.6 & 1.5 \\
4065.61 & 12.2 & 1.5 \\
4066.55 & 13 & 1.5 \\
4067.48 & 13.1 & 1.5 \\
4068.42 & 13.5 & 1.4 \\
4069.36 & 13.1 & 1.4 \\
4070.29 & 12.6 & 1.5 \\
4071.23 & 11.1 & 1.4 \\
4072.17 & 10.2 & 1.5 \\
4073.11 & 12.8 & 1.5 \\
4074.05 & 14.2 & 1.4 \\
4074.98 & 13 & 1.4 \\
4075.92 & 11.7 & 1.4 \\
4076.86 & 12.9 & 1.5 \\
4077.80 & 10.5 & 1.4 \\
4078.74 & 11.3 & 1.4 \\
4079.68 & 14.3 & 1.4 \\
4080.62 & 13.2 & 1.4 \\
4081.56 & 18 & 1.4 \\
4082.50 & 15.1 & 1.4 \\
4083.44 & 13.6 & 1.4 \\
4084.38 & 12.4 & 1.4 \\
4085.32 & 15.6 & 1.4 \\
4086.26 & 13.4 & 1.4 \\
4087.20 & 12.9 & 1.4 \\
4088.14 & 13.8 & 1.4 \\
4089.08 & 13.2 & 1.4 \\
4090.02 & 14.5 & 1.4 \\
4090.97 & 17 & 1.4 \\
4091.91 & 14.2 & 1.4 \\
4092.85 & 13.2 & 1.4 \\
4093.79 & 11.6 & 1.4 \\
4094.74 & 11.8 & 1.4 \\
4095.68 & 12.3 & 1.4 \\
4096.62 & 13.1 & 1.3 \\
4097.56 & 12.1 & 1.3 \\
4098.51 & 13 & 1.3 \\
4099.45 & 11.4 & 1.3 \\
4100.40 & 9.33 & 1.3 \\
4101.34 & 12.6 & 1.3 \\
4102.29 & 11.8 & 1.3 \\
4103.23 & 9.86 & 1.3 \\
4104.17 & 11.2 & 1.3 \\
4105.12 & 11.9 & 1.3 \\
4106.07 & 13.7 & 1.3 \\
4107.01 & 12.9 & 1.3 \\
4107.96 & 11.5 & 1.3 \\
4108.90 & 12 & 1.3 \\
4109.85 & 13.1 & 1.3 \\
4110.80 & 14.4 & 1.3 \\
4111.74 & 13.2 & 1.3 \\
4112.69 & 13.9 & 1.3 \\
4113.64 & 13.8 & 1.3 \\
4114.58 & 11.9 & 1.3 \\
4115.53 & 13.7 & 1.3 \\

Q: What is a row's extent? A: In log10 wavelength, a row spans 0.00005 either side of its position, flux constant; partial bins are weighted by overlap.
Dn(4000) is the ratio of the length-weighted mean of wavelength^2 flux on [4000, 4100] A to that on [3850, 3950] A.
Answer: 1.9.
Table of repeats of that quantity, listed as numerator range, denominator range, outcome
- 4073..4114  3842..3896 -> 2.18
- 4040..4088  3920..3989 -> 1.71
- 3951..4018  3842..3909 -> 1.55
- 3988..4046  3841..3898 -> 2.17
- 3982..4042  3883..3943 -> 1.87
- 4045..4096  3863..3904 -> 1.89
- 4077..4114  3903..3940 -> 1.95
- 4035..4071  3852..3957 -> 1.78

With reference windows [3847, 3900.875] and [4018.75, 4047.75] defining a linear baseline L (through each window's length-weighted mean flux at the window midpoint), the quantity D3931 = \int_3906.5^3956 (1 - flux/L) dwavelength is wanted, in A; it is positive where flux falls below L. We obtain 9.12 A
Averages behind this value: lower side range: 7.02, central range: 7.72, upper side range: 14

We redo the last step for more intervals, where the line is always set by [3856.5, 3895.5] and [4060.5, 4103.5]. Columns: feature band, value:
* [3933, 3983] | 7.84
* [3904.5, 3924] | -2.73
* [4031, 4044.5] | -1.56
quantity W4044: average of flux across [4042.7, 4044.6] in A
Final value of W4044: 12.2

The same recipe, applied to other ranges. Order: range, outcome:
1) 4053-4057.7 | 12.9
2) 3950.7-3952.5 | 9.75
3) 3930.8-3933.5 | 2.69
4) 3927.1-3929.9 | 6.38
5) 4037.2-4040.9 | 15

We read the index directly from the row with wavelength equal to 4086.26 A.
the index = 13.4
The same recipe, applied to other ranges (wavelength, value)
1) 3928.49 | 5.93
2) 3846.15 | 4.8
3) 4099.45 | 11.4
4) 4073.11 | 12.8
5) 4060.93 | 12.5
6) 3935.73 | 1.57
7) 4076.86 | 12.9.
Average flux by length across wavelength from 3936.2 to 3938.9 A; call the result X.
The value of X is 5.06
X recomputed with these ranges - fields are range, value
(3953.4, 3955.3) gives 11.1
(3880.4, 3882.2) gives 6.76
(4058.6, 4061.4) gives 10.3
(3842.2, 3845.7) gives 6.49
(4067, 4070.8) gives 13.1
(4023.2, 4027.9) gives 16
